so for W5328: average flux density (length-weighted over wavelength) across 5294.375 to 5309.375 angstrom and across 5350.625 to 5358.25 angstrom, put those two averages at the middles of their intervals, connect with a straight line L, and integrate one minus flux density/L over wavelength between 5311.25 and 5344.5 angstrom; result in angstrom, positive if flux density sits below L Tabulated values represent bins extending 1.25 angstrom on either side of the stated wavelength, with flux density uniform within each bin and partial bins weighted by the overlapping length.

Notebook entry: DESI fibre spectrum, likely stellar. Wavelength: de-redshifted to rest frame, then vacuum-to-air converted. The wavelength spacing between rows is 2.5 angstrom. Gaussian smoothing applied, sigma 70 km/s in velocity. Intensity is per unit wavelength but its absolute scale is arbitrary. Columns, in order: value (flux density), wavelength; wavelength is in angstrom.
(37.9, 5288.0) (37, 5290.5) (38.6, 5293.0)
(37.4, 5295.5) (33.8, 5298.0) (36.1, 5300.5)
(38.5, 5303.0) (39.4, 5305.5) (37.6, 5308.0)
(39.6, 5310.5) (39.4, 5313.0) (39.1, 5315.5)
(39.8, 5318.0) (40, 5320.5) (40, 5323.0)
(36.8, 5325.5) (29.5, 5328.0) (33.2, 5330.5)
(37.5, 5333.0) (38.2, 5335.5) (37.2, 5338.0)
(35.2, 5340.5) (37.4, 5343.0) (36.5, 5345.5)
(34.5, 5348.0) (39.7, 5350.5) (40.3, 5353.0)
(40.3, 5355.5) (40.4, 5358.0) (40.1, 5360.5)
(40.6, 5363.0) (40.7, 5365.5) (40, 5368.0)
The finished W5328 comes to 1.2 angstrom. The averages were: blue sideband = 37.2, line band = 37.2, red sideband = 40.2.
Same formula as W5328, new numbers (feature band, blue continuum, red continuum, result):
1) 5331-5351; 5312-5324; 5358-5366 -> 1.6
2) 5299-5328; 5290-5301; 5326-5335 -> -2.5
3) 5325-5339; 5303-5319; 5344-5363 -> 1.3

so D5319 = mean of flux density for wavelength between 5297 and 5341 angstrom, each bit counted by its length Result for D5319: 37.3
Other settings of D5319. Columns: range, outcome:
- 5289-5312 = 37.6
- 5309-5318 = 39.4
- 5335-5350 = 36.6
